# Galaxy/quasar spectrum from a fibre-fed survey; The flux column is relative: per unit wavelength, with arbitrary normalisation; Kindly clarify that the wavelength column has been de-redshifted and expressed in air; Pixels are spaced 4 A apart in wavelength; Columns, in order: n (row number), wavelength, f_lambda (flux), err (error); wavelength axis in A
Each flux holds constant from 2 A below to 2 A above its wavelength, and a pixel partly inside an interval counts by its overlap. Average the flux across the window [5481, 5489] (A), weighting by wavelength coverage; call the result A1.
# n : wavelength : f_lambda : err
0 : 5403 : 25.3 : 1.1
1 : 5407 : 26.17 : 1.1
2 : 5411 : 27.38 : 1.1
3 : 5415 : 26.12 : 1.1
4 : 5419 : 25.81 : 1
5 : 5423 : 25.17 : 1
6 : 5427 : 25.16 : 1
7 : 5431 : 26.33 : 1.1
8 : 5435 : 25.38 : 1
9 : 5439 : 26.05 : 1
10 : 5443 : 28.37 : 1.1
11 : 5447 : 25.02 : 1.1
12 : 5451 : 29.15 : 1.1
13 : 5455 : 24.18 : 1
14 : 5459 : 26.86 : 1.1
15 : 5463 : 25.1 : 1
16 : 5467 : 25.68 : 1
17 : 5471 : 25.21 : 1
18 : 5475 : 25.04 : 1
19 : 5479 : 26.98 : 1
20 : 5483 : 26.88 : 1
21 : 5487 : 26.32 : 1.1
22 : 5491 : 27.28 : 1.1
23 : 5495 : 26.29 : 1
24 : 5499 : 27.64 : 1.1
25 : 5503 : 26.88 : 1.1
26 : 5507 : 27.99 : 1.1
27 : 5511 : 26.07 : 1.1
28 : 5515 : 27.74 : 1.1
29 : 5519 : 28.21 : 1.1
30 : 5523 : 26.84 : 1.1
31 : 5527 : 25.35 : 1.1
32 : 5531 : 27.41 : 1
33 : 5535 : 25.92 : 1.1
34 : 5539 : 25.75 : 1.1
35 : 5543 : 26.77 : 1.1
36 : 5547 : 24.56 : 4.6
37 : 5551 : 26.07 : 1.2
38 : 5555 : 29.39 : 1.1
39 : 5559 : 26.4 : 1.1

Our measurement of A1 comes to 26.6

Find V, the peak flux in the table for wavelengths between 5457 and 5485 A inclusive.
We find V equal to 26.98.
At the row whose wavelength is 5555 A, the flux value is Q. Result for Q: 29.39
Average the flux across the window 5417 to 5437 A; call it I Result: 25.6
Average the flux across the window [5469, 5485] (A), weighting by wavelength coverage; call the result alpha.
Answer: 26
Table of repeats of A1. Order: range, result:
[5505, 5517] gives 27.3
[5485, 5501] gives 26.9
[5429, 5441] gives 25.9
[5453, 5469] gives 25.5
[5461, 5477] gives 25.3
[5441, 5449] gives 26.7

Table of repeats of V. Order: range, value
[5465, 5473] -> 25.68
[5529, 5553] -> 27.41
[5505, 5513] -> 27.99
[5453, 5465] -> 26.86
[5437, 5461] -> 29.15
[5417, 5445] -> 28.37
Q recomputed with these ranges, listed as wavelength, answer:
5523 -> 26.84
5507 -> 27.99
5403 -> 25.3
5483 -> 26.88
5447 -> 25.02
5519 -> 28.21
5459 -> 26.86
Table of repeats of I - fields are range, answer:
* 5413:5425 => 25.7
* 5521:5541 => 26.3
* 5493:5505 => 26.9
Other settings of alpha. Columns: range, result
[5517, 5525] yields 27.5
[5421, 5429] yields 25.2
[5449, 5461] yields 26.7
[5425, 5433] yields 25.7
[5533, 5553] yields 25.8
